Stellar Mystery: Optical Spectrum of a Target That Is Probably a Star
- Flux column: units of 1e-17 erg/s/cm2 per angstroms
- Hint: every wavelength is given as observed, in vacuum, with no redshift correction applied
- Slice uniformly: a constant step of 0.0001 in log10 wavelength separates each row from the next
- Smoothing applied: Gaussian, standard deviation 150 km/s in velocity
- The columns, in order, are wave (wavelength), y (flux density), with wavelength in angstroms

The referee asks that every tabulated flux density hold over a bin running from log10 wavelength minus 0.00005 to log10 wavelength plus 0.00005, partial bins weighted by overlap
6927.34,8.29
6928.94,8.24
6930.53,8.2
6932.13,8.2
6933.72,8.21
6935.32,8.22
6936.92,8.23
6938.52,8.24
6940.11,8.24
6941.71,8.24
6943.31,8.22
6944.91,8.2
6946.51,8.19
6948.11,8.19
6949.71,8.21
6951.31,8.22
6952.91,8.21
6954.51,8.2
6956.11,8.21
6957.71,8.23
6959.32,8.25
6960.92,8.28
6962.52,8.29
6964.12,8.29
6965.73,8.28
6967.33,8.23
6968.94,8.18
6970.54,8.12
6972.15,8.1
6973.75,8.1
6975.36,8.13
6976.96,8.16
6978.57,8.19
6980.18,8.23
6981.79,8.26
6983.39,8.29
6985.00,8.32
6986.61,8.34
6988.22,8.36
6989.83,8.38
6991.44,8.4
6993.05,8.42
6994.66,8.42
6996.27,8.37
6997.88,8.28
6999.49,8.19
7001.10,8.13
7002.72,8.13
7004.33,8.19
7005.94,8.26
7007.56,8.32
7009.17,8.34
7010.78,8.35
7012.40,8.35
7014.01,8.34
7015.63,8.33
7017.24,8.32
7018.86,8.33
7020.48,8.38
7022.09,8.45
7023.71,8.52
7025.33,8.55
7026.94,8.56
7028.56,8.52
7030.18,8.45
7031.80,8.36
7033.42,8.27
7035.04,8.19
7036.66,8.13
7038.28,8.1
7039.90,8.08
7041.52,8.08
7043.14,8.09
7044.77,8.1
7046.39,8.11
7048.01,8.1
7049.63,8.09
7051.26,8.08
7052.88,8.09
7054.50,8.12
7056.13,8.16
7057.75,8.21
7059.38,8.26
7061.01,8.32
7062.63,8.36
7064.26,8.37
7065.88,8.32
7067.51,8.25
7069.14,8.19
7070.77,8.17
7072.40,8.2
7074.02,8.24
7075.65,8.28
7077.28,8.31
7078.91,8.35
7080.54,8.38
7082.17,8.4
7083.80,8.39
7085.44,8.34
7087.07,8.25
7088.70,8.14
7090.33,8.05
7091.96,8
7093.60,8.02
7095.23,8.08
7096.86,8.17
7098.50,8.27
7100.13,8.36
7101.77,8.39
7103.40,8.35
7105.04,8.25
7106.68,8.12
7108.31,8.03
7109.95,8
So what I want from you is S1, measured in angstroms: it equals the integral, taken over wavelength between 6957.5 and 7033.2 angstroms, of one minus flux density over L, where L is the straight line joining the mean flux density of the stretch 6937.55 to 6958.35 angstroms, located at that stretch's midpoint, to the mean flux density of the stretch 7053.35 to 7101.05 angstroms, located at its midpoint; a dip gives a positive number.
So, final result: -0.72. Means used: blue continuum 8.22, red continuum 8.24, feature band 8.3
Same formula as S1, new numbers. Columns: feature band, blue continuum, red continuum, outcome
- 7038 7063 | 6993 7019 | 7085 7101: 0.3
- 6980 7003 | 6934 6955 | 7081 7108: -0.3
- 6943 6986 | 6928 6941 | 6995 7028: 0.3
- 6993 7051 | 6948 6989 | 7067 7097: -0.4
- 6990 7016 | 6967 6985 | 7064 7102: -0.3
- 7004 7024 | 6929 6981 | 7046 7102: -0.3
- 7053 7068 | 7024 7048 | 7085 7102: -0.1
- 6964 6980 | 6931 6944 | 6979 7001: 0.2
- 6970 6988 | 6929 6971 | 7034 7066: 0.0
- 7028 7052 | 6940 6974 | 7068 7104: 0.2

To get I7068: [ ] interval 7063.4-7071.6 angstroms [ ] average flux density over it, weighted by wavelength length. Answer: 8.25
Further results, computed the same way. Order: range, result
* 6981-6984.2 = 8.29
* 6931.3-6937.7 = 8.21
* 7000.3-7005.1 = 8.14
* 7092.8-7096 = 8.06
